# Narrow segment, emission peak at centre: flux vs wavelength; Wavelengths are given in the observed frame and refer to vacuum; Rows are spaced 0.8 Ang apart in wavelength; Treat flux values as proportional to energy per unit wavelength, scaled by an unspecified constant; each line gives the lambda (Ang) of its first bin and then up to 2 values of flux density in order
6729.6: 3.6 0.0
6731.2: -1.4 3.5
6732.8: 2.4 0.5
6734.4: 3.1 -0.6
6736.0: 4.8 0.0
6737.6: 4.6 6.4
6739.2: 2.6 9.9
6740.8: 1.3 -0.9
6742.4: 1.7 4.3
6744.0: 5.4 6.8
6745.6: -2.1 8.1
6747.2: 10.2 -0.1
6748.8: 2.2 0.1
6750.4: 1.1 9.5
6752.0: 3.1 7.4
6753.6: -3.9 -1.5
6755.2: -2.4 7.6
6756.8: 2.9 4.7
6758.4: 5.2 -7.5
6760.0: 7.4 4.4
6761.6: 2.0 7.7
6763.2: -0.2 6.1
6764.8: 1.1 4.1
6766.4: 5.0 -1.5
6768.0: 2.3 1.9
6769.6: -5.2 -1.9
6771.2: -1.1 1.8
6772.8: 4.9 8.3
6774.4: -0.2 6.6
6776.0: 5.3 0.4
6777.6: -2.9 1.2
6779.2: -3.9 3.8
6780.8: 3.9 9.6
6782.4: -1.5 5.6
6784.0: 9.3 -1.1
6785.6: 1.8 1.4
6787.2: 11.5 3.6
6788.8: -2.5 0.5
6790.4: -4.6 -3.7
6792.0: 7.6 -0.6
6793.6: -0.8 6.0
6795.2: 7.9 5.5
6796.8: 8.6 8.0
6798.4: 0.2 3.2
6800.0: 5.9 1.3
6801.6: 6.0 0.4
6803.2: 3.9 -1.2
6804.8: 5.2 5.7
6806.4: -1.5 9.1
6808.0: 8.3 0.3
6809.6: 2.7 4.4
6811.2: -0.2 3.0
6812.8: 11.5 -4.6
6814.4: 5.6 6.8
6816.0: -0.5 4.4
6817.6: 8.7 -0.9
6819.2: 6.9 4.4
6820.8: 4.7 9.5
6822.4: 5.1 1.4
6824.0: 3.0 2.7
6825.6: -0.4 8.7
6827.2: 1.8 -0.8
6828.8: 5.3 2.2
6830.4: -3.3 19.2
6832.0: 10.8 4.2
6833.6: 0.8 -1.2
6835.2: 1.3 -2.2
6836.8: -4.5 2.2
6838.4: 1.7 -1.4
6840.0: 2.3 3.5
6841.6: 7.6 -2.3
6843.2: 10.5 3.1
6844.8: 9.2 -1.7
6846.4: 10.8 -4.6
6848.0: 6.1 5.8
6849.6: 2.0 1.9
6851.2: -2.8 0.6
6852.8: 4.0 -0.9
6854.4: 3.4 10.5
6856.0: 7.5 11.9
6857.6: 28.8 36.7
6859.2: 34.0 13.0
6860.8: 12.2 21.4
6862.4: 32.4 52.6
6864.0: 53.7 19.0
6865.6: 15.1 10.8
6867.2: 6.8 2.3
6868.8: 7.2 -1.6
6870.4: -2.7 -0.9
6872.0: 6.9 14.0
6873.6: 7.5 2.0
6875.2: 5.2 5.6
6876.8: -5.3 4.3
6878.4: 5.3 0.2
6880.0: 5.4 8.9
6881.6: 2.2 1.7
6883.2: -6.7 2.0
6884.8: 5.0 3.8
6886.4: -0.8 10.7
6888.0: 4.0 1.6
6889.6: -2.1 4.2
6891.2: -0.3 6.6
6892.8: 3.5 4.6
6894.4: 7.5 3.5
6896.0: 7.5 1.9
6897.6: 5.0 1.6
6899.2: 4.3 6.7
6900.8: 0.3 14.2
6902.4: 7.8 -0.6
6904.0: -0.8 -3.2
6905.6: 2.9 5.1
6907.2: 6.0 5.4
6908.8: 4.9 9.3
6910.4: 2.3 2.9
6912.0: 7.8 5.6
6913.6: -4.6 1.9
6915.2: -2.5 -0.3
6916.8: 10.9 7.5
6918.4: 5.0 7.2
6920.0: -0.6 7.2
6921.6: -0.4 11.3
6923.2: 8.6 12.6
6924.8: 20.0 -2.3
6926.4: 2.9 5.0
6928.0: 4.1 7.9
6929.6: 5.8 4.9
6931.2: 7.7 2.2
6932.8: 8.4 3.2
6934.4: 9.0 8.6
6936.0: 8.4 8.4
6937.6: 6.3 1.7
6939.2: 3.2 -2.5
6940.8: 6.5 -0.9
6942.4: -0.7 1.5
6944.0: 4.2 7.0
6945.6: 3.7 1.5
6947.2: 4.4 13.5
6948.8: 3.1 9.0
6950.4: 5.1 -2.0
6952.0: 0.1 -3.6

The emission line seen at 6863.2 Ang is [O II]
